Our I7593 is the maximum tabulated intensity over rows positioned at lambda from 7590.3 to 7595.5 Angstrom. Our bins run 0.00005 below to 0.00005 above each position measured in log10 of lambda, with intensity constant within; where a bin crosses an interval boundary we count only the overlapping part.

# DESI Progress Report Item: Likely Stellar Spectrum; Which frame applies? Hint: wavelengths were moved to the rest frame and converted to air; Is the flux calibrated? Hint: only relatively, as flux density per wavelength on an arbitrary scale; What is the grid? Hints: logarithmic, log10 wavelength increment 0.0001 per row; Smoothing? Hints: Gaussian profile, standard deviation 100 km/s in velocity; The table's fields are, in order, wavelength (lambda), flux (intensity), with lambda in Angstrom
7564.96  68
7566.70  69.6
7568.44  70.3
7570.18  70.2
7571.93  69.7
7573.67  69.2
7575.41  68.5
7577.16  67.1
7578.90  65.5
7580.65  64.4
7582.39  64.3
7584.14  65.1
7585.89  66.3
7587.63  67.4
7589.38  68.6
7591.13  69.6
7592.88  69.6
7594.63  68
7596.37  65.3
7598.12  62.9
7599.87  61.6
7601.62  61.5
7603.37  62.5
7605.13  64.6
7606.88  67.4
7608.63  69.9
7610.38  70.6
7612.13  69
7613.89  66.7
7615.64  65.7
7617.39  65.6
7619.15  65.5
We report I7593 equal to 69.6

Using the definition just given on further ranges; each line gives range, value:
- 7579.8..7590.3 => 68.6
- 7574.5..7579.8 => 68.5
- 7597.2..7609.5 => 69.9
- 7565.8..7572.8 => 70.3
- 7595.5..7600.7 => 65.3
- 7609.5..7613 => 70.6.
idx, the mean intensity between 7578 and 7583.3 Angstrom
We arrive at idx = 64.8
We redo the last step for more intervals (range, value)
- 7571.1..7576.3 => 69.2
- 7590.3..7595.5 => 69.1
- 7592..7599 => 66.5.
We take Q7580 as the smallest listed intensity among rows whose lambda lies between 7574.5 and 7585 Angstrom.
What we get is 64.3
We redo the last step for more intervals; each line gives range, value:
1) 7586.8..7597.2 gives 65.3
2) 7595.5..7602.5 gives 61.5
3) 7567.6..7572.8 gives 69.7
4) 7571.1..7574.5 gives 69.2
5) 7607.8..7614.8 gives 66.7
